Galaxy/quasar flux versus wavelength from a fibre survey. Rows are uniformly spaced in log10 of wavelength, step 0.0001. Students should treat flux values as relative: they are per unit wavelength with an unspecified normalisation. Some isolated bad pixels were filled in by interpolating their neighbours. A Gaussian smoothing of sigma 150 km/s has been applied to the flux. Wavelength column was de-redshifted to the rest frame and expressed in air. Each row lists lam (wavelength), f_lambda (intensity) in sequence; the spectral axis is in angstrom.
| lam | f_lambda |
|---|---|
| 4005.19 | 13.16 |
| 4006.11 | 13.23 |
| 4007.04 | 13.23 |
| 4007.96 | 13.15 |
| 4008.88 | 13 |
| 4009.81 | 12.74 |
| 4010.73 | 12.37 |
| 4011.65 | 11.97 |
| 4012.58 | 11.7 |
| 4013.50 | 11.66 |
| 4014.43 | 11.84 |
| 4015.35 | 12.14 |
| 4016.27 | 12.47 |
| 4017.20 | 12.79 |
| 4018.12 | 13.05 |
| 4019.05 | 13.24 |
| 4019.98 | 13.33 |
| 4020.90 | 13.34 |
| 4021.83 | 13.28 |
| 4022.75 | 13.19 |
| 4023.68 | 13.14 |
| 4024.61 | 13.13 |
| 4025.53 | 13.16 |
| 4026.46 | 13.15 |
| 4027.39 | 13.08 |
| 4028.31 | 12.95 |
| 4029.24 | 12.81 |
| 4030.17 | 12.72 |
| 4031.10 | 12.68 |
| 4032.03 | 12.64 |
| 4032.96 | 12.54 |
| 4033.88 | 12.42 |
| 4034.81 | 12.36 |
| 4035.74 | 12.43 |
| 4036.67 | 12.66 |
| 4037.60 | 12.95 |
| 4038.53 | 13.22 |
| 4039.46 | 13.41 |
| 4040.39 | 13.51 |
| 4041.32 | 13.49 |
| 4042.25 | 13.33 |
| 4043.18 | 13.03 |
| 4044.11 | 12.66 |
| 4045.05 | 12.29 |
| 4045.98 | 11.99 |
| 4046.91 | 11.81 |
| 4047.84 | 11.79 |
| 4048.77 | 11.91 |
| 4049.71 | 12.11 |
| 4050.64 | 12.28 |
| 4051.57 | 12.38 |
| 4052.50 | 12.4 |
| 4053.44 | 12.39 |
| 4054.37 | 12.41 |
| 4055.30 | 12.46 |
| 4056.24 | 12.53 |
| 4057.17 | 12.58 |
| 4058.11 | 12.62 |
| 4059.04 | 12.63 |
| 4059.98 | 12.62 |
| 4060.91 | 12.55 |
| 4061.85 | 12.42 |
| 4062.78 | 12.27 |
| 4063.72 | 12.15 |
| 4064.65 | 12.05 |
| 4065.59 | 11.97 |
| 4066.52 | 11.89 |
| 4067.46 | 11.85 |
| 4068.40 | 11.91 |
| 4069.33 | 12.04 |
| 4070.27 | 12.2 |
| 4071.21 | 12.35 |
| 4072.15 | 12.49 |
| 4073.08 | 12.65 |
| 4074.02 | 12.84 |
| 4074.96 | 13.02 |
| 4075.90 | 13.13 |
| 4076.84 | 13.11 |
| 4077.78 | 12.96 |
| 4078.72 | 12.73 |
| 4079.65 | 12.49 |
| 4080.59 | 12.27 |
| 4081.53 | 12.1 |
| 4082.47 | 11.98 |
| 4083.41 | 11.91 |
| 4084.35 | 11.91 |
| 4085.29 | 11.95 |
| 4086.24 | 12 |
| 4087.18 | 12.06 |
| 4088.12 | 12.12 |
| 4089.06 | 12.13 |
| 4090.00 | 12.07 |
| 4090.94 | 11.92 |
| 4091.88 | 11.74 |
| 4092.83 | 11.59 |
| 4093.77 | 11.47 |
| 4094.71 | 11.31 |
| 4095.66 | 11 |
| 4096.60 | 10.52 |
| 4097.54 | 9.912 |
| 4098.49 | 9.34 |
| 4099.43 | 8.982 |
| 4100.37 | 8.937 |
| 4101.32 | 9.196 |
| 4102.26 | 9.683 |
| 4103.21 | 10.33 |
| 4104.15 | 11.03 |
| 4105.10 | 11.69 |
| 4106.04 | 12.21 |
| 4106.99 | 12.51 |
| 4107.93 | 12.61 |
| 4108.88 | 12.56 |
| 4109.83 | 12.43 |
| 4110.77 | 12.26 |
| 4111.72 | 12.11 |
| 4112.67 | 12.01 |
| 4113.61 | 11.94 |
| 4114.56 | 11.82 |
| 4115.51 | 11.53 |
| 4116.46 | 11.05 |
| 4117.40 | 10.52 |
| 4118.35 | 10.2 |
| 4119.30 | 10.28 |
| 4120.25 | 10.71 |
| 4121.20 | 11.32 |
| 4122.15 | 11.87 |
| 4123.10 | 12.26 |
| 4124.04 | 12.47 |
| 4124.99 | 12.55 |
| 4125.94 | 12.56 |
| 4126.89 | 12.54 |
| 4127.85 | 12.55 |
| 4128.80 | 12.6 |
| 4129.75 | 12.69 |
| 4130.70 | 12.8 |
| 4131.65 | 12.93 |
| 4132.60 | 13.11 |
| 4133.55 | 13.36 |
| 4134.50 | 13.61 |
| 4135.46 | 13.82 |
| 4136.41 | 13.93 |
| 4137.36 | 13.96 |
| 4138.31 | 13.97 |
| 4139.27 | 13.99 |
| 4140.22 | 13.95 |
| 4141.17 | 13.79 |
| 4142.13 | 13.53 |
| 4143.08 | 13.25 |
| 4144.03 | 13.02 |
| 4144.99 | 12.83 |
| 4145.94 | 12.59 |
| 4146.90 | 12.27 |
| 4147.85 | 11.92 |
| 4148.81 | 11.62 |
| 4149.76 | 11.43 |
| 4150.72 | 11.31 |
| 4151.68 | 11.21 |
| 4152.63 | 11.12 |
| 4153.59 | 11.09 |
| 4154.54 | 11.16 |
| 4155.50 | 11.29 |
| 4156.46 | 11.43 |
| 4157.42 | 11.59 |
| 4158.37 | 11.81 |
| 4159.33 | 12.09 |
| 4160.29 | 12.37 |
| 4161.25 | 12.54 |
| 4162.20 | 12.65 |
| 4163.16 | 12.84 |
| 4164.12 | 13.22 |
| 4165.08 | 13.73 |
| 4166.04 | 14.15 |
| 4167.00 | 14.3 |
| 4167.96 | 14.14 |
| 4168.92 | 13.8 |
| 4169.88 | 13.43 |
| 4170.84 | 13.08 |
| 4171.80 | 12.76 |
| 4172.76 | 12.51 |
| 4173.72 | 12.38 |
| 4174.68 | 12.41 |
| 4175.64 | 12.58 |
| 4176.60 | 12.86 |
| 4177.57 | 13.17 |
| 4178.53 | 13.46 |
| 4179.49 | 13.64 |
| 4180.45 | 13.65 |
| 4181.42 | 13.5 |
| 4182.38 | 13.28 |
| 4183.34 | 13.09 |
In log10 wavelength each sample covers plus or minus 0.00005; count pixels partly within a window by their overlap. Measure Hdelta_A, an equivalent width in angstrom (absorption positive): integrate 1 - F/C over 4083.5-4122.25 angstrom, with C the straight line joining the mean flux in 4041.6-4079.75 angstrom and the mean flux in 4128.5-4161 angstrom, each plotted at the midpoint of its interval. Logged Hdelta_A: 3.75 angstrom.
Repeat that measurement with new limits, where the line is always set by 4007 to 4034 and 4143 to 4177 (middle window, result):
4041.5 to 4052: 0.29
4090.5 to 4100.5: 1.54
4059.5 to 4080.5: 0.36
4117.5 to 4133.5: 0.57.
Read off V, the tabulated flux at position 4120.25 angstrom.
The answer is 10.71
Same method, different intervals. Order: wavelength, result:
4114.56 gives 11.82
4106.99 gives 12.51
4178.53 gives 13.46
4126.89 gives 12.54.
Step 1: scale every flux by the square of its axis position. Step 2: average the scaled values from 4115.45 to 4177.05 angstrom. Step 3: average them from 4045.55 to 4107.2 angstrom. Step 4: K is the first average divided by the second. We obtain 1.09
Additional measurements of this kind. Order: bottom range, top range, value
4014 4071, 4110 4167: 1.03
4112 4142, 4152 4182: 1.04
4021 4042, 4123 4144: 1.07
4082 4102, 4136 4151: 1.20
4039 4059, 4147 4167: 1.02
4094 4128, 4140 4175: 1.14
